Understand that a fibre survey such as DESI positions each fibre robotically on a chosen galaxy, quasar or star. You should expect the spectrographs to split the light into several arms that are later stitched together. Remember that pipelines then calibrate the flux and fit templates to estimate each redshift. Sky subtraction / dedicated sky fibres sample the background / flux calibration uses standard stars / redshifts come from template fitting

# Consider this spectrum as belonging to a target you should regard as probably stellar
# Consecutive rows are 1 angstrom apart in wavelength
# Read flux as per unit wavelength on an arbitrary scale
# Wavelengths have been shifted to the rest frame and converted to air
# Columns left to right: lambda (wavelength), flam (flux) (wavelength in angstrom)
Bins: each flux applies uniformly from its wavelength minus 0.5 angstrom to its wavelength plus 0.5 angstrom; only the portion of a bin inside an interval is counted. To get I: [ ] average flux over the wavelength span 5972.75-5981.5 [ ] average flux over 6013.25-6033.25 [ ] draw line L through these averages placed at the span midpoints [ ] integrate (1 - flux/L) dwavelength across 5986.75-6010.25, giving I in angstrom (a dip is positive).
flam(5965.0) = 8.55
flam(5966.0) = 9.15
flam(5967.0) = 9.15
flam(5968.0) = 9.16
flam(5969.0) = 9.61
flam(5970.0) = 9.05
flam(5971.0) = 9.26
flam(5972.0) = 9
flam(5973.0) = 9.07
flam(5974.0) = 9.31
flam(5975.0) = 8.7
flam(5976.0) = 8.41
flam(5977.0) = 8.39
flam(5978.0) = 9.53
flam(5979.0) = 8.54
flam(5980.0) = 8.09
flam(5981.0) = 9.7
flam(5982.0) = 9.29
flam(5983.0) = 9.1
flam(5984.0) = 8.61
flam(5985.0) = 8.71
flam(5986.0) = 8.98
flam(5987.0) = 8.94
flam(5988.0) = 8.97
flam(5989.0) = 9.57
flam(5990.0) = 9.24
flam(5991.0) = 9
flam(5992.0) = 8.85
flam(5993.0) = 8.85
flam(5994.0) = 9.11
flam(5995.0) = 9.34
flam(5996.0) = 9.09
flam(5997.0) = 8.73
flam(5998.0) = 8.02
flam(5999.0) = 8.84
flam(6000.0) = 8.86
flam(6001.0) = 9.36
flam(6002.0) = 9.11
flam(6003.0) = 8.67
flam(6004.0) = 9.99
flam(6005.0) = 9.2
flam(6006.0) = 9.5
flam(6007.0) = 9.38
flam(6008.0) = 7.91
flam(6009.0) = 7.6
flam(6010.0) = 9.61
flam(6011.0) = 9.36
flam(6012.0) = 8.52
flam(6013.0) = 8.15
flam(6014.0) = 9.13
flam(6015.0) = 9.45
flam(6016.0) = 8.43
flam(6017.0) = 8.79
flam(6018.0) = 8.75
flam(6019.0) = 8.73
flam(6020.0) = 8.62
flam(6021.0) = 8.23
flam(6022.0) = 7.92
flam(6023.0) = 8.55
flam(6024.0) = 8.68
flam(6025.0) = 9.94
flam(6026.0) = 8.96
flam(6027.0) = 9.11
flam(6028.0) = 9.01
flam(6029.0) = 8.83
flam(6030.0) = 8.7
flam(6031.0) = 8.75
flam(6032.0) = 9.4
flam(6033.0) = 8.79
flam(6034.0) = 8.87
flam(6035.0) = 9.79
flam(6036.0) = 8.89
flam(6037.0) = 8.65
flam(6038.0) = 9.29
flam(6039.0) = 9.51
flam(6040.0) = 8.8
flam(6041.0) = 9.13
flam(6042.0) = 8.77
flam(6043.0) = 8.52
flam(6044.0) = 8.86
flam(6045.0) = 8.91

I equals -0.4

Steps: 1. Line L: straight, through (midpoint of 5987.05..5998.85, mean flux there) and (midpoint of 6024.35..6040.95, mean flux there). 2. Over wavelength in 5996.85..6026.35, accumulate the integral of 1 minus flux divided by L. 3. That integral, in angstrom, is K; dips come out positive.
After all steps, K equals 0.62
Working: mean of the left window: 8.97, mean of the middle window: 8.83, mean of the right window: 9.08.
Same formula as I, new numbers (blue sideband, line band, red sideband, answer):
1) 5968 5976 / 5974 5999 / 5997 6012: 0.3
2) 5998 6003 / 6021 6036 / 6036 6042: 0.1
